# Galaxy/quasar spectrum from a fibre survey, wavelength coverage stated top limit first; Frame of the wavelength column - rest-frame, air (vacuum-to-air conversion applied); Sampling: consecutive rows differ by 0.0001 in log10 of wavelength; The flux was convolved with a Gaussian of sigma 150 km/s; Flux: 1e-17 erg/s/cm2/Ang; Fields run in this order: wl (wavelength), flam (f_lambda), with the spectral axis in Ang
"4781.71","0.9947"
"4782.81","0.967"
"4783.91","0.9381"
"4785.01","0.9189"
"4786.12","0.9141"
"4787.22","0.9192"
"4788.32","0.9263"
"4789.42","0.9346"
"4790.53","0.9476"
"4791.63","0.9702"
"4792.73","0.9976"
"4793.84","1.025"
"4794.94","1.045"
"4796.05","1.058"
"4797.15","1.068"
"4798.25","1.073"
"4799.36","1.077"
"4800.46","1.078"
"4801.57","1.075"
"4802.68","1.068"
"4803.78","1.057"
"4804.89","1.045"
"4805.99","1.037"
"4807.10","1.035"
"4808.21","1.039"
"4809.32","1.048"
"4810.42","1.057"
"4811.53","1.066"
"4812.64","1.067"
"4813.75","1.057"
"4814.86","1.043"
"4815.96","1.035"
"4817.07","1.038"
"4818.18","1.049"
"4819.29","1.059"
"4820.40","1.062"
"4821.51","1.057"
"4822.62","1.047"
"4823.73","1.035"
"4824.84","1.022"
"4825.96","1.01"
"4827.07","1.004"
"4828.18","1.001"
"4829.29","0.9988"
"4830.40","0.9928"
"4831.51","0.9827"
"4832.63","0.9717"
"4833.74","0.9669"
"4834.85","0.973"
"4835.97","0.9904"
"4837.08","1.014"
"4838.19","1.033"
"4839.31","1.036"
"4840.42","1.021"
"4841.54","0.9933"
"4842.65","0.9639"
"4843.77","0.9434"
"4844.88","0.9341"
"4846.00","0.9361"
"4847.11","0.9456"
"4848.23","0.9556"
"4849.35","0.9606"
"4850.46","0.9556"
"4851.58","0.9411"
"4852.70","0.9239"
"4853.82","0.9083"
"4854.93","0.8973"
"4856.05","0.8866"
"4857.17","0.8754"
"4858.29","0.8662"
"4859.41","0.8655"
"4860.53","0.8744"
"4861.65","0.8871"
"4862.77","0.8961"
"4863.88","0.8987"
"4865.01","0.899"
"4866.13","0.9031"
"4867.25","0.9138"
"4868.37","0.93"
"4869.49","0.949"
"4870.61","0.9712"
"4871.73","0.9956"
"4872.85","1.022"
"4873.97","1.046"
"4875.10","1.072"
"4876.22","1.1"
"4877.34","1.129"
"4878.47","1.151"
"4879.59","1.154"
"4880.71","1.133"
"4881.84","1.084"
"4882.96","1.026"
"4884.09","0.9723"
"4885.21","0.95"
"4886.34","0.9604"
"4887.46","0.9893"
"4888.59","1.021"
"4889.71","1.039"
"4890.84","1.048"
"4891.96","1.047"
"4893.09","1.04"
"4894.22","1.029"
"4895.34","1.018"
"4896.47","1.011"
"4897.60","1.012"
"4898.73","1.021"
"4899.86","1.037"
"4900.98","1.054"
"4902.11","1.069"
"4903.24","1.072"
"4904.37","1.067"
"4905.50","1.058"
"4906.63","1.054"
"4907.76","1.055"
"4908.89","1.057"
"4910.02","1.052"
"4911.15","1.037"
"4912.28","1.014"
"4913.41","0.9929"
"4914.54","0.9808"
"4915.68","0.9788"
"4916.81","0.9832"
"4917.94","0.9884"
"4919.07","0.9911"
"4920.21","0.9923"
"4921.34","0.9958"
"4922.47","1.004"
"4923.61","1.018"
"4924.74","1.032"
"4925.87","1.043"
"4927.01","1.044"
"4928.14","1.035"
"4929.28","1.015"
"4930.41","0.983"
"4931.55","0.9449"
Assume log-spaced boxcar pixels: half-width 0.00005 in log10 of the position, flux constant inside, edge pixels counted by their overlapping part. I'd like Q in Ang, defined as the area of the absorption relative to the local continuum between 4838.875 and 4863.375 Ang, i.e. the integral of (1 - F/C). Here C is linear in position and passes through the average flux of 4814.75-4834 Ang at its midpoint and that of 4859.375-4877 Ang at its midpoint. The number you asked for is 1.3 Ang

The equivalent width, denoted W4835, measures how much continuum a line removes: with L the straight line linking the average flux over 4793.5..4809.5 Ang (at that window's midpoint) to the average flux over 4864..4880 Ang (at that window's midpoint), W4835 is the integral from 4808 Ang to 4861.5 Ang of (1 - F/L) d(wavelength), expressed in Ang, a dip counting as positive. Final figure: 2.5 Ang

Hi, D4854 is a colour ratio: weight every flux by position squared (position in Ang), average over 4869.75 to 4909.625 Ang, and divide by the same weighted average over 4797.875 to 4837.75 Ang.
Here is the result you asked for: 1.04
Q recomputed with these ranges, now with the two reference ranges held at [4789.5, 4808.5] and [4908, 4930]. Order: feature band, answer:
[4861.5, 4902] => 0.32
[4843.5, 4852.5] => 0.72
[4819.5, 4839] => 0.40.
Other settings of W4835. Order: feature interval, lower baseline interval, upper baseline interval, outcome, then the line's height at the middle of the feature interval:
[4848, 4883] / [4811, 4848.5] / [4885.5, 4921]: 1.6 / 1.02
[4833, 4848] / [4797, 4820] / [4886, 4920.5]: 0.9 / 1.05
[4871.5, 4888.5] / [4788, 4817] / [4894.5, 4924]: -0.4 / 1.03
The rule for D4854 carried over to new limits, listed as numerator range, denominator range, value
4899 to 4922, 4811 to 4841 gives 1.04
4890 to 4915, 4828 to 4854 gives 1.09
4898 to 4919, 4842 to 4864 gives 1.15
